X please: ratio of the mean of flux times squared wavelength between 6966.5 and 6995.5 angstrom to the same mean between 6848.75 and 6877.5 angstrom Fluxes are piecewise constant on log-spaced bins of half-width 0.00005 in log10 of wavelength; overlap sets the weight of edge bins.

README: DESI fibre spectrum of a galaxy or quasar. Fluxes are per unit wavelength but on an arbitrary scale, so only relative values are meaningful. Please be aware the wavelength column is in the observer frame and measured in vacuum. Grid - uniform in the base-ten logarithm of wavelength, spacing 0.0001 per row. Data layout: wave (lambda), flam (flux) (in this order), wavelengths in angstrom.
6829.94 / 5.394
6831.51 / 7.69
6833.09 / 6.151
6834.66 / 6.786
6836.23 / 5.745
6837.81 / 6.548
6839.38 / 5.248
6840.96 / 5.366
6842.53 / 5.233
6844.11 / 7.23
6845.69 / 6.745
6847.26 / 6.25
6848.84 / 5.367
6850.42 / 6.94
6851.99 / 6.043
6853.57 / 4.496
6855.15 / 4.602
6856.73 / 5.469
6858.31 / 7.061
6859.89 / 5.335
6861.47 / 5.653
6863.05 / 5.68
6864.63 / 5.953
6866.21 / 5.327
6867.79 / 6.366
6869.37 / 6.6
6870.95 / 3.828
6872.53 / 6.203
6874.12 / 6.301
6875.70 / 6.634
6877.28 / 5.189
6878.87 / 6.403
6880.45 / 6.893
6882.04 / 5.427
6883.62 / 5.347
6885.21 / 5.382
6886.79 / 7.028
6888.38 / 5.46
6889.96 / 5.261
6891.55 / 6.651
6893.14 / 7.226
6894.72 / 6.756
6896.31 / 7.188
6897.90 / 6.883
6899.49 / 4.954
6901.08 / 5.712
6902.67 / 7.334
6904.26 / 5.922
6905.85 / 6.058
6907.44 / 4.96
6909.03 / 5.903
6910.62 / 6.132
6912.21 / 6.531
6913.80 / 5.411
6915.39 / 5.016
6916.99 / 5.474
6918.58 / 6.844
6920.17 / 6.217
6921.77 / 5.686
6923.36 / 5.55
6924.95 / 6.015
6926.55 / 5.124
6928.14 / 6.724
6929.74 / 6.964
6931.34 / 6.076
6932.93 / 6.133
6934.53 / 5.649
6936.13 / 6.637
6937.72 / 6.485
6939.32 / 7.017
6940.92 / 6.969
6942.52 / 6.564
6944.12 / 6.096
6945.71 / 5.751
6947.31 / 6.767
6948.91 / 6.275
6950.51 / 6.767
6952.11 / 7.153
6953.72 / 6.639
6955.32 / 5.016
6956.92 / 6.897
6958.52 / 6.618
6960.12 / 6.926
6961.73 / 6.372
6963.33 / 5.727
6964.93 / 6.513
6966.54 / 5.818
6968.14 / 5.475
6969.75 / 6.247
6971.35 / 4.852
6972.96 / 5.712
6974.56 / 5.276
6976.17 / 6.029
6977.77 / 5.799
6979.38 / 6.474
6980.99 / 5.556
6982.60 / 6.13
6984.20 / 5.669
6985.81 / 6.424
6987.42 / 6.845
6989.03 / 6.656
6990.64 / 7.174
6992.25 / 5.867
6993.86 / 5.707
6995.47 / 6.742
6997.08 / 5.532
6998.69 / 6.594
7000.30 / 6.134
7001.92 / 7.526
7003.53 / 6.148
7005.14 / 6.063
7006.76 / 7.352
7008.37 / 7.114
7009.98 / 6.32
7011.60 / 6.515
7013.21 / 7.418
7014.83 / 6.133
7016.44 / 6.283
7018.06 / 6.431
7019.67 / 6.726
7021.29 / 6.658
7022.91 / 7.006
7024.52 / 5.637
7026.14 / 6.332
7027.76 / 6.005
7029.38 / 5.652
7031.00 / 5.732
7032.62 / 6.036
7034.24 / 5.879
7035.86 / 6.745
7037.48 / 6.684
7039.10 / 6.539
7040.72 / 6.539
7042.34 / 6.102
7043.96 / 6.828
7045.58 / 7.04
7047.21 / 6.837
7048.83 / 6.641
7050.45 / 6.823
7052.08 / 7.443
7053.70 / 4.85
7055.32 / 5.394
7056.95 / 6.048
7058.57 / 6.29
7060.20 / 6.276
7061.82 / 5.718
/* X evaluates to 1.08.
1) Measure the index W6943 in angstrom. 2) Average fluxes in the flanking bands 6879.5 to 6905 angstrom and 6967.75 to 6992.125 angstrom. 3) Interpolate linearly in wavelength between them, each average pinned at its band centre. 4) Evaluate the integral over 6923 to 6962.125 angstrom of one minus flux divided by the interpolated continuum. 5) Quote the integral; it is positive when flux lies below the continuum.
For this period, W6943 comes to -1.7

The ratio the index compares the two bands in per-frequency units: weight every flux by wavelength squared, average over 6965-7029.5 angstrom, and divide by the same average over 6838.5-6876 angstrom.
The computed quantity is 1.12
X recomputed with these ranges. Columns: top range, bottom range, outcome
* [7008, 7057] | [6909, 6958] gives 1.06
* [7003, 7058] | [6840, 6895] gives 1.13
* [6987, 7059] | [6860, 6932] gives 1.11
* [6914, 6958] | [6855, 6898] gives 1.05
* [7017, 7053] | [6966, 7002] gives 1.08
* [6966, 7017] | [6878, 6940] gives 1.05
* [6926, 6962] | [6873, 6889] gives 1.09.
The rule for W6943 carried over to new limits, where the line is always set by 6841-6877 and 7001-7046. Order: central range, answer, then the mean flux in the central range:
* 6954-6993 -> 1.2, 6.09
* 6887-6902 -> -0.7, 6.27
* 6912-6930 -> 0.5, 5.91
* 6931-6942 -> -0.5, 6.44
